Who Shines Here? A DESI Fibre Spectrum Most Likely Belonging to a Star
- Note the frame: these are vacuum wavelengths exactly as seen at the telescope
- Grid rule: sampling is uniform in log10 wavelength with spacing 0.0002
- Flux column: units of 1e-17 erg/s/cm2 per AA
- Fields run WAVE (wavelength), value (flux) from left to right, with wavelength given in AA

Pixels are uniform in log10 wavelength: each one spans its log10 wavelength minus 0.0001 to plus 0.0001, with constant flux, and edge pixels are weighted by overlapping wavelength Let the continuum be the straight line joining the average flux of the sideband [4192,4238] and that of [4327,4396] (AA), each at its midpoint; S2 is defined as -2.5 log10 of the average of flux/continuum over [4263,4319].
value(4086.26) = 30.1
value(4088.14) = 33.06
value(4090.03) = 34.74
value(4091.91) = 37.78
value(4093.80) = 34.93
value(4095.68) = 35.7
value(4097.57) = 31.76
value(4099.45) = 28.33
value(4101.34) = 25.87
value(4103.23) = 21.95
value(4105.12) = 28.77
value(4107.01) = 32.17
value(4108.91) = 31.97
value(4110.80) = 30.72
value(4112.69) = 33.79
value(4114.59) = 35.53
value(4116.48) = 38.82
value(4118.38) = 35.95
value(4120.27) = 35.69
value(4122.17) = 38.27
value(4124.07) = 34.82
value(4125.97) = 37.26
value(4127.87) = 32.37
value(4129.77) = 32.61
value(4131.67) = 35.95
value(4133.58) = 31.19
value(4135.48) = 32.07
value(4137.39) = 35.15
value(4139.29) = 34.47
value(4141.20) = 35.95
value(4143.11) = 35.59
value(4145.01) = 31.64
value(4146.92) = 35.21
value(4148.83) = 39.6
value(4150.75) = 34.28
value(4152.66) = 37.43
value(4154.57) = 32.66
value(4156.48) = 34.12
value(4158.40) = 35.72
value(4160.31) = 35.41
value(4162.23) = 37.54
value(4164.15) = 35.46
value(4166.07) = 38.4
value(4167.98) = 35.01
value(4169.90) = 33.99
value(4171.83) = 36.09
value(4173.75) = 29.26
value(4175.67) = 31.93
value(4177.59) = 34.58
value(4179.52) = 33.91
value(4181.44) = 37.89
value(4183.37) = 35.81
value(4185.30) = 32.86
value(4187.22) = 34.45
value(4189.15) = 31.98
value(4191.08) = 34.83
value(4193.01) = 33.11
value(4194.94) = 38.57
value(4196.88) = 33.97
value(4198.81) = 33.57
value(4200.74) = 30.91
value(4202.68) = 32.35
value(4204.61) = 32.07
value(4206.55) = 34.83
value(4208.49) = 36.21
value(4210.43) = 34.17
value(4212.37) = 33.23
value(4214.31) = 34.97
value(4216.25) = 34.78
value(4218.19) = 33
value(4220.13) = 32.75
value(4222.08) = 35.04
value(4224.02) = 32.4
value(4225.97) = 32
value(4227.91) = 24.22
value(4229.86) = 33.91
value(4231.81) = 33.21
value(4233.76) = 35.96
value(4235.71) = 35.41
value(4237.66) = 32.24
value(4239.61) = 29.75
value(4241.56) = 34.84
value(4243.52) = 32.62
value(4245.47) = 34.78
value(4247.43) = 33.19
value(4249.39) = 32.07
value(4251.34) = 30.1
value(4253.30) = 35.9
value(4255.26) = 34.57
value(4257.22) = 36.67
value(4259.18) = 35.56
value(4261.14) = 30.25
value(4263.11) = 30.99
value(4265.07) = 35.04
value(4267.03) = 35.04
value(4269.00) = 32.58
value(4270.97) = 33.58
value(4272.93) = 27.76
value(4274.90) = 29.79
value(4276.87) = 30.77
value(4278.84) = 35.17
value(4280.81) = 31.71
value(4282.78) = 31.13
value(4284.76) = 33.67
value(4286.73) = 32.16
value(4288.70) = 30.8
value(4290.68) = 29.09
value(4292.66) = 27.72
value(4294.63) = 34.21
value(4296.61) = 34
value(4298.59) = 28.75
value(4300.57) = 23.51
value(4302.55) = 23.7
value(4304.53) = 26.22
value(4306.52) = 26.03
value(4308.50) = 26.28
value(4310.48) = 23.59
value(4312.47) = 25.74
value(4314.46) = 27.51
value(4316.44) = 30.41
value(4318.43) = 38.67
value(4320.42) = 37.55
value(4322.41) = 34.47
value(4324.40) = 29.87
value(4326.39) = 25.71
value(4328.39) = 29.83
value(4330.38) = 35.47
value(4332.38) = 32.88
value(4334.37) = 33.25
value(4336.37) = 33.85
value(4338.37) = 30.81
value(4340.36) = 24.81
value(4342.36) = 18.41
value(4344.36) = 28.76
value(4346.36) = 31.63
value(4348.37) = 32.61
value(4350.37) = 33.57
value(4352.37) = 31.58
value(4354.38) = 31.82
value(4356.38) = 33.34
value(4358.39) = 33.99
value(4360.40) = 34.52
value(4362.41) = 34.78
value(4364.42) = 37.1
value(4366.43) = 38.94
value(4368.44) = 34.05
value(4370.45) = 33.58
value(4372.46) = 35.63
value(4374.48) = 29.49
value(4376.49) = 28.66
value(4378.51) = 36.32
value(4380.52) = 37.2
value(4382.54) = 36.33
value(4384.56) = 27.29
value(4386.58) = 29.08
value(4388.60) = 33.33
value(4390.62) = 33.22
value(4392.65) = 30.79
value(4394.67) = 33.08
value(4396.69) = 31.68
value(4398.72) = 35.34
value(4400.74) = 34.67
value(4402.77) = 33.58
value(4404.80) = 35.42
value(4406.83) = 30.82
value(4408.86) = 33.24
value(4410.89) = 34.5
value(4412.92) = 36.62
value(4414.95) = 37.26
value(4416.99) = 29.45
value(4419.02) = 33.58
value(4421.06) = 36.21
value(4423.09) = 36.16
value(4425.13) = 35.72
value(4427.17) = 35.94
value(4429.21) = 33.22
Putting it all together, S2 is 0.10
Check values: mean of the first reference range 33.5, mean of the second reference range 32.3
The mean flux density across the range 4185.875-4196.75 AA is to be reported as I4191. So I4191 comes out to 34.5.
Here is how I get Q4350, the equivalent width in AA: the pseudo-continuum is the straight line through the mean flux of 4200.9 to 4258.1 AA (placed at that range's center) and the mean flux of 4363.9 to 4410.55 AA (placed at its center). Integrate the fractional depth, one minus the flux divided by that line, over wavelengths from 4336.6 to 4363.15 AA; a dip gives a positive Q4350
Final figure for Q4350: 2.0 AA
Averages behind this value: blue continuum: 33.3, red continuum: 33.4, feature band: 30.9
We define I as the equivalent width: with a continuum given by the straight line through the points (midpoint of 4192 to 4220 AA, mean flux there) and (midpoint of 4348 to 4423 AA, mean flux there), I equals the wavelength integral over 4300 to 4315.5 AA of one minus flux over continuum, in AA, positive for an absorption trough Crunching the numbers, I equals 3.85 AA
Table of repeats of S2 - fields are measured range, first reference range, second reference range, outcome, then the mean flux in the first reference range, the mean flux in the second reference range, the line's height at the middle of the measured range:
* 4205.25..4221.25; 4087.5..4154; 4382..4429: -0.02 mag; 33.8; 33.6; 33.7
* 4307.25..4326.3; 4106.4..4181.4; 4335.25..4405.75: 0.10 mag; 34.7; 32.6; 33.1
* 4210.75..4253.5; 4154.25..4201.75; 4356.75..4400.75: 0.04 mag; 34.5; 33.6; 34.2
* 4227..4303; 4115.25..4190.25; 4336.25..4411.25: 0.06 mag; 34.9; 32.5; 33.7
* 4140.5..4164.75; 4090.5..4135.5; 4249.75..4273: -0.07 mag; 33.1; 33.4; 33.2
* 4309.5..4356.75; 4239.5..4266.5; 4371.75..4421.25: 0.09 mag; 33.5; 33.2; 33.3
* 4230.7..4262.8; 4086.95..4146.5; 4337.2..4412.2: -0.02 mag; 33.4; 32.6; 33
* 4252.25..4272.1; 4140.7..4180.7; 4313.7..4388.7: -0.01 mag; 34.9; 32.3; 33.5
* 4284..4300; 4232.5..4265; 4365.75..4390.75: 0.08 mag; 33.5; 33.3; 33.4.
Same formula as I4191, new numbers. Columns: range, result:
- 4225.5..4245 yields 32.5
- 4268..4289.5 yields 31.7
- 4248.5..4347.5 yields 30.8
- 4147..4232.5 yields 34.2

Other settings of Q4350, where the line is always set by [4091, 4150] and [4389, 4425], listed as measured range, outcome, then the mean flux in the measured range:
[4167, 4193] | -0.27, 34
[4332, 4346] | 2.04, 28.9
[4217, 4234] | 0.67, 32.4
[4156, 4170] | -0.92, 35.9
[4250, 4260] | -0.21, 34.5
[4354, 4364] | -0.05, 34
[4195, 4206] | 0.18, 33.1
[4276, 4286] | 0.38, 32.5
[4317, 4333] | 0.39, 33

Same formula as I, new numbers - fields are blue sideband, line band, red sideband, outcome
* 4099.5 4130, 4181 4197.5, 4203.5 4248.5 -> -0.8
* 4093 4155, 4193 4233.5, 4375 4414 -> 0.1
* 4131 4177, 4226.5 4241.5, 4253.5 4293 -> 0.4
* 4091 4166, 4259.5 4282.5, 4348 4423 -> 1.1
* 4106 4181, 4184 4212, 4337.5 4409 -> 0.3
